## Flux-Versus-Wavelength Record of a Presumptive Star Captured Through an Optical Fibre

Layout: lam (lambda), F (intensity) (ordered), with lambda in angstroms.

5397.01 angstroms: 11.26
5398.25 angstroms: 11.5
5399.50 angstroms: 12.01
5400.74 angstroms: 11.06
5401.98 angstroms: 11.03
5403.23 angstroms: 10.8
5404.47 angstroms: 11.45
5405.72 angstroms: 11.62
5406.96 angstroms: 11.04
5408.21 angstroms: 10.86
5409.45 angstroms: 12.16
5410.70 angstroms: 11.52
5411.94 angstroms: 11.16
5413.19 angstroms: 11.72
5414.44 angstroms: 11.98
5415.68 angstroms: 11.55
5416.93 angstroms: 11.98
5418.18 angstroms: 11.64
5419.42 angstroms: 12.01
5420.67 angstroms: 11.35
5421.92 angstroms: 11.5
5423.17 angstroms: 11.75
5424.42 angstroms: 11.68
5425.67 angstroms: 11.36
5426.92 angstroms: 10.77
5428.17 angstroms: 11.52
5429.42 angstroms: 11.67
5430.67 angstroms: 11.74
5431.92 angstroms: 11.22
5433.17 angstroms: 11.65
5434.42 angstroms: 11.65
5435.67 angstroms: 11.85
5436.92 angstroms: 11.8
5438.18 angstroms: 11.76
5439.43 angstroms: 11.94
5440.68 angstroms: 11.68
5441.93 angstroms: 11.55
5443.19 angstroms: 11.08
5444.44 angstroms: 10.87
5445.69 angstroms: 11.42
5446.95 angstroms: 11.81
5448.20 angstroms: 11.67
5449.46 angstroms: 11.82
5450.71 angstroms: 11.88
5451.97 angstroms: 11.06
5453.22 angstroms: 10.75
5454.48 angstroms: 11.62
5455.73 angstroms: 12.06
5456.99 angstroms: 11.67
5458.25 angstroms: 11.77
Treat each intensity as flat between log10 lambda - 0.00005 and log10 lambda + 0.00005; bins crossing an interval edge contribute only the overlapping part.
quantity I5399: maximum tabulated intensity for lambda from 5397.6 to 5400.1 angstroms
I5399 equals 12.01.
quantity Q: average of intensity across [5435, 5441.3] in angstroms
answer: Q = 11.8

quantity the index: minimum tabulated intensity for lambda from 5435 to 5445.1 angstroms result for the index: 10.87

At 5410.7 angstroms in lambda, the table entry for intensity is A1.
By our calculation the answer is 11.52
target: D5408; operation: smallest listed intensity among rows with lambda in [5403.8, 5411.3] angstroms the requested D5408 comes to 10.86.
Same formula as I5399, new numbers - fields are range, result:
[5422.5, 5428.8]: 11.75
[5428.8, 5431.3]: 11.74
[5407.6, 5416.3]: 12.16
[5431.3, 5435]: 11.65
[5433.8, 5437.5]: 11.85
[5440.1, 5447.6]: 11.81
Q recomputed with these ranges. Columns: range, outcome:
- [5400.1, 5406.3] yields 11.2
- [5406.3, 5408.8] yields 11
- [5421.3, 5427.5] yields 11.4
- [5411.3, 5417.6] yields 11.7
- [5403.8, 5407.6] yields 11.4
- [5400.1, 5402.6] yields 11.1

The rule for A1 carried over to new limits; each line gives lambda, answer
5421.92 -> 11.5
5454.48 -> 11.62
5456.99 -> 11.67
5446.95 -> 11.81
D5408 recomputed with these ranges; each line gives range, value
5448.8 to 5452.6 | 11.06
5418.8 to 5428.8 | 10.77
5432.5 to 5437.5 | 11.65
